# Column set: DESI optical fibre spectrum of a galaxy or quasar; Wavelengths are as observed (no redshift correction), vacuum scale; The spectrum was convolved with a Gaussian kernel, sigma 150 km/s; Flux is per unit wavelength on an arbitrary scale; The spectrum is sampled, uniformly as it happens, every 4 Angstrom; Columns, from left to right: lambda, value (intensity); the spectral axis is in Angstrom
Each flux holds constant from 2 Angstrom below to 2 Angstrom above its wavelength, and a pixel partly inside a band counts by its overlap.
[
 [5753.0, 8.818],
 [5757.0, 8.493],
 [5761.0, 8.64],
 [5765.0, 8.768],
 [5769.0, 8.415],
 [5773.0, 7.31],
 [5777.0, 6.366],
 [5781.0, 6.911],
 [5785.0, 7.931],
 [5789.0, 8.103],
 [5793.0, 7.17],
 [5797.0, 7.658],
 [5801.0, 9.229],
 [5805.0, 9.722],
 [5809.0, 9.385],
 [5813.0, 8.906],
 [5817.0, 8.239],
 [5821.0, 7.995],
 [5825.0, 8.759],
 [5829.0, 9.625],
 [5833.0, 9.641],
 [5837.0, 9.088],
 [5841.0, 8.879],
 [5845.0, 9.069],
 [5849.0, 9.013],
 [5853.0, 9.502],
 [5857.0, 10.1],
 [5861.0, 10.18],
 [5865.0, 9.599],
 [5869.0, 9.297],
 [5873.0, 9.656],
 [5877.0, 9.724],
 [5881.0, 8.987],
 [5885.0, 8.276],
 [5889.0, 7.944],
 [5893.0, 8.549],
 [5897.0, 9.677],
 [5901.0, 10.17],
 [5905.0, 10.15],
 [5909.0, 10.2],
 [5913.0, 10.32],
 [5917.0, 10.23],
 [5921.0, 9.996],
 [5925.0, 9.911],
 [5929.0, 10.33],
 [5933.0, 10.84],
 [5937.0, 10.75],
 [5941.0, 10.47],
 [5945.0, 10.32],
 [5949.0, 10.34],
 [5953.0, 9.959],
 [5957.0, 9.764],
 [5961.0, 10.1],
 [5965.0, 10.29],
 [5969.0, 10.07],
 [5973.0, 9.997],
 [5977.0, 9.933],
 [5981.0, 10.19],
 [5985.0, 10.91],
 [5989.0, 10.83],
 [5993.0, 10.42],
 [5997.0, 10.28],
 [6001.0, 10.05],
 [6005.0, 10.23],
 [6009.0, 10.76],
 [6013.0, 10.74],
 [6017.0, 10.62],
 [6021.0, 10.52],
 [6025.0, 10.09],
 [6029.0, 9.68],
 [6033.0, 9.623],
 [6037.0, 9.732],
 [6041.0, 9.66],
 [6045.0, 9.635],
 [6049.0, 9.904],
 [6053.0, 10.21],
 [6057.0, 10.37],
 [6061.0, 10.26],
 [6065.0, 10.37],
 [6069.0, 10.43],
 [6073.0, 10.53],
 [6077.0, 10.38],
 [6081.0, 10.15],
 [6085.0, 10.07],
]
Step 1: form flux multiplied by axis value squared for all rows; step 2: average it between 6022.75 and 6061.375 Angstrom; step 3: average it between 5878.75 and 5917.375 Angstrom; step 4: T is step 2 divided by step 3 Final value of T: 1.10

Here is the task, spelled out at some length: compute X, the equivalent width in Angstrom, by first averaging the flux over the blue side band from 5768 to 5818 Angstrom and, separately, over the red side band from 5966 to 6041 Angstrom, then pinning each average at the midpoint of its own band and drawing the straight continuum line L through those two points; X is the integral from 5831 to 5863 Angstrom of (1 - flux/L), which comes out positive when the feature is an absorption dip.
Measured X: -2.9 Angstrom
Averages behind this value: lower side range 8.09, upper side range 10.2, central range 9.43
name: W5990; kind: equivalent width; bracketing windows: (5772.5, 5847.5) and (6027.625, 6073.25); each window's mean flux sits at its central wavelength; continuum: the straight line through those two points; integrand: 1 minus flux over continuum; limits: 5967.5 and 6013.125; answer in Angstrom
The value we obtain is -3.45 Angstrom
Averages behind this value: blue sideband 8.45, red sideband 10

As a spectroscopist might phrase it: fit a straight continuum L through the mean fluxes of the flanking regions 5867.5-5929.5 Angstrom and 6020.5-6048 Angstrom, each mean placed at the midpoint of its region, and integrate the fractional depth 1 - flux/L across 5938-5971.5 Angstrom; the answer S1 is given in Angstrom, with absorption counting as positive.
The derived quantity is -1.75 Angstrom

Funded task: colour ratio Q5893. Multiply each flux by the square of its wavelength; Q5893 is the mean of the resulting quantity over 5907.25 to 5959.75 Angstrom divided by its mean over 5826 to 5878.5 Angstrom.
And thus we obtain 1.11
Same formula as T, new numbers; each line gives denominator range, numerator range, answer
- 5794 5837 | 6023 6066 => 1.21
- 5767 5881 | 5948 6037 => 1.23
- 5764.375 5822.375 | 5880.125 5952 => 1.27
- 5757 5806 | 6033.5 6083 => 1.39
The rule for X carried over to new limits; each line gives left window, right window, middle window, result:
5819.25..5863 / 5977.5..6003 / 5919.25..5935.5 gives -0.6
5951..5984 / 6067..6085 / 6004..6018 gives -0.6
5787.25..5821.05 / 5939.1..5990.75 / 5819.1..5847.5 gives -0.6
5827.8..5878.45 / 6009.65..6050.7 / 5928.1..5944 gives -1.4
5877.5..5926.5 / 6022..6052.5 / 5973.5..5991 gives -1.3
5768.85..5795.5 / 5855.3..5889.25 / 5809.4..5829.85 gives -1.2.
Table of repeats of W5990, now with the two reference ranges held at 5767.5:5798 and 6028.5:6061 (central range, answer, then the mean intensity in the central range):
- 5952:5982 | -2.8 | 10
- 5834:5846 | -1.6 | 9.06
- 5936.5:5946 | -1.7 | 10.5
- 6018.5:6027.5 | -0.6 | 10.3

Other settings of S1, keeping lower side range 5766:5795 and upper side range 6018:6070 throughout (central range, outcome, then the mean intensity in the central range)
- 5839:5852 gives -1.43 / 9.03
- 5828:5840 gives -2.05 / 9.39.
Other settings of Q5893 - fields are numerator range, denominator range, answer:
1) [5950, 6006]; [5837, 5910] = 1.13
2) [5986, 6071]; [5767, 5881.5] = 1.25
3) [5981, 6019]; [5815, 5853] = 1.24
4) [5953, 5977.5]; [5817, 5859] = 1.15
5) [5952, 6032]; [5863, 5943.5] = 1.08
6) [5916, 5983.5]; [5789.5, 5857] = 1.20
